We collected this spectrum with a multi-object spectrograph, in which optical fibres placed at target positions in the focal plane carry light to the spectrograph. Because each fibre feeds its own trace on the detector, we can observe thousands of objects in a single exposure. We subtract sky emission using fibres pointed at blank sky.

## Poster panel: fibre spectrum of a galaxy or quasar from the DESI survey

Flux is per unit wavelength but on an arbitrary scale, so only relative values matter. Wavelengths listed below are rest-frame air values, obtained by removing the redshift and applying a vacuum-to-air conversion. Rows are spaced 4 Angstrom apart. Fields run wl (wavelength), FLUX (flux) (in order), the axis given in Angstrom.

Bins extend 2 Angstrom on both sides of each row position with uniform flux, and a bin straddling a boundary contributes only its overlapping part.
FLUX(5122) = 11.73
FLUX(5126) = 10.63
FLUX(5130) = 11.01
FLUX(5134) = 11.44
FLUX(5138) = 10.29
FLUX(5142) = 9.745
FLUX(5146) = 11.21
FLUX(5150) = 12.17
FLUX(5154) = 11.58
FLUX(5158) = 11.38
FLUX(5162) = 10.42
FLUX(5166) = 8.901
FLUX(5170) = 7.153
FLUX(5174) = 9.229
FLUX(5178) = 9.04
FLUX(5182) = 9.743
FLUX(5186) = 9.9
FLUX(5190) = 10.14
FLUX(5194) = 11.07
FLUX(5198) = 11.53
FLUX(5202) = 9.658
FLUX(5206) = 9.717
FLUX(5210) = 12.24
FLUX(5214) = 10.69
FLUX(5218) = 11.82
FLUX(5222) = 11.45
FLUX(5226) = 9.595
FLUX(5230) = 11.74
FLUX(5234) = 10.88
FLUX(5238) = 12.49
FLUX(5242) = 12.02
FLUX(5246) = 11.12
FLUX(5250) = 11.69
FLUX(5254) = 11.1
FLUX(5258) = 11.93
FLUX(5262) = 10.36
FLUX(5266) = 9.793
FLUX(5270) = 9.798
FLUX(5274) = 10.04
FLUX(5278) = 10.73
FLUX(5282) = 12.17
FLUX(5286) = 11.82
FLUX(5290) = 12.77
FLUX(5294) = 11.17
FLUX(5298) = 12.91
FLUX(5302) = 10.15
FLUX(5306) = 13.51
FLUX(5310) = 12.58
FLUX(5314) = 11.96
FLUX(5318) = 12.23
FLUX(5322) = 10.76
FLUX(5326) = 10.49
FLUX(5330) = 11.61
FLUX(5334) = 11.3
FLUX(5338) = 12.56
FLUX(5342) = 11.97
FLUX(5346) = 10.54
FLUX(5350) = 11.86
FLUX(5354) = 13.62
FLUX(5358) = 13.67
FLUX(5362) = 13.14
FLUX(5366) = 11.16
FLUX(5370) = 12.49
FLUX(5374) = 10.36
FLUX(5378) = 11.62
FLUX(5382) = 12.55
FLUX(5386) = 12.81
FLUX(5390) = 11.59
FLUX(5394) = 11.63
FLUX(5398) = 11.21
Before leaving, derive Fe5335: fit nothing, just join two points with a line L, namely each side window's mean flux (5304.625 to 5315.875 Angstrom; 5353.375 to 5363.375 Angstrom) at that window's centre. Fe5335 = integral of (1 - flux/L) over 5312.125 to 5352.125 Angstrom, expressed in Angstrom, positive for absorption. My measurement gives 4.6 Angstrom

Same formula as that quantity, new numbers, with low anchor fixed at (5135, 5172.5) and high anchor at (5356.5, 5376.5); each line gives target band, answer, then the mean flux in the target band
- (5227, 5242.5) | -0.9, 11.6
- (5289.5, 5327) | -0.7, 11.9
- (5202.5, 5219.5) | -0.2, 11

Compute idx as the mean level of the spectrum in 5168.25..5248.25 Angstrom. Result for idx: 10.6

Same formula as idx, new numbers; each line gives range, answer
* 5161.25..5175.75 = 8.79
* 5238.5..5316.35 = 11.5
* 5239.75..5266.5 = 11.2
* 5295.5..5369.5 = 12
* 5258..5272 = 10.3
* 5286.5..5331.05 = 11.8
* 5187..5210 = 10.6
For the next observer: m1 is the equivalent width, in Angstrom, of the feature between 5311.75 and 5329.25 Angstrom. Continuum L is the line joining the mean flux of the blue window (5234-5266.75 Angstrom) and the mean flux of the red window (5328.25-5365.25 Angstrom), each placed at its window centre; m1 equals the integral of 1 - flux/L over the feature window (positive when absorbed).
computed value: 0.9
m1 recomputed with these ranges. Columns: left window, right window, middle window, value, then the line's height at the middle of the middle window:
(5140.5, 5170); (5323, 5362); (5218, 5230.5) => 0.1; 11.1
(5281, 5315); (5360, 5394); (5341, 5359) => -0.4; 12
